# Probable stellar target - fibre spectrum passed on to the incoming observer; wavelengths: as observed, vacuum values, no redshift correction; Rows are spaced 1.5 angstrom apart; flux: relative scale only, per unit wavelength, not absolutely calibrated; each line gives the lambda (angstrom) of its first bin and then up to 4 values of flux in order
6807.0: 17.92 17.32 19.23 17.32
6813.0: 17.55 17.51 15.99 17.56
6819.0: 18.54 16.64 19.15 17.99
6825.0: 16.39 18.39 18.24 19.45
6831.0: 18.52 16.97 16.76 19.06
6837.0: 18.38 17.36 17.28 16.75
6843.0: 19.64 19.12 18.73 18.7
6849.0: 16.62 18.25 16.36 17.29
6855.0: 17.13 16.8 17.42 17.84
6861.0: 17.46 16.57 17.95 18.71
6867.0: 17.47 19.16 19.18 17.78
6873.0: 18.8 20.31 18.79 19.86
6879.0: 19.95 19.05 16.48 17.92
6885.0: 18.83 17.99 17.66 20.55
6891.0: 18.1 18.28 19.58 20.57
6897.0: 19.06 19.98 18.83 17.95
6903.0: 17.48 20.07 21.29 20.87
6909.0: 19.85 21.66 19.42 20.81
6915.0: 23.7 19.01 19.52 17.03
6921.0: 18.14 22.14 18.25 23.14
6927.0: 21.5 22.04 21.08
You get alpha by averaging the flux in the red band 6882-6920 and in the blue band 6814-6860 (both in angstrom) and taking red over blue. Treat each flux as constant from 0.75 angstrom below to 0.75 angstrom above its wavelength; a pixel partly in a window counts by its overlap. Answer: 1.09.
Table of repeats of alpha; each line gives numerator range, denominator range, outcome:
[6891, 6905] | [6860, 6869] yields 1.07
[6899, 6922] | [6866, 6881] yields 1.04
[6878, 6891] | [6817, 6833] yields 1.03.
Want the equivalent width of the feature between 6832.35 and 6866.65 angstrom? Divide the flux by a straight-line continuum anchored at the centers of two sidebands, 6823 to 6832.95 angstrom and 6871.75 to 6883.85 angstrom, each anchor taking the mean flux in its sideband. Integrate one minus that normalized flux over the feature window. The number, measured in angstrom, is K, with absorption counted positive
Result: 1.3 angstrom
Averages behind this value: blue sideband 18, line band 17.7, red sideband 18.9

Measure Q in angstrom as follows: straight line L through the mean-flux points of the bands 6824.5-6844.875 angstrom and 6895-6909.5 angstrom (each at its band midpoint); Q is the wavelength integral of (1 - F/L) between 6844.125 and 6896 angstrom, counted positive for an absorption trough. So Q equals 1.5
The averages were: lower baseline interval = 18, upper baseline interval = 19.6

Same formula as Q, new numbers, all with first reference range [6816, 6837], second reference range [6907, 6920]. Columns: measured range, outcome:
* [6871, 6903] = 1.13 angstrom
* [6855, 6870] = 0.90 angstrom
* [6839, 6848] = 0.02 angstrom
